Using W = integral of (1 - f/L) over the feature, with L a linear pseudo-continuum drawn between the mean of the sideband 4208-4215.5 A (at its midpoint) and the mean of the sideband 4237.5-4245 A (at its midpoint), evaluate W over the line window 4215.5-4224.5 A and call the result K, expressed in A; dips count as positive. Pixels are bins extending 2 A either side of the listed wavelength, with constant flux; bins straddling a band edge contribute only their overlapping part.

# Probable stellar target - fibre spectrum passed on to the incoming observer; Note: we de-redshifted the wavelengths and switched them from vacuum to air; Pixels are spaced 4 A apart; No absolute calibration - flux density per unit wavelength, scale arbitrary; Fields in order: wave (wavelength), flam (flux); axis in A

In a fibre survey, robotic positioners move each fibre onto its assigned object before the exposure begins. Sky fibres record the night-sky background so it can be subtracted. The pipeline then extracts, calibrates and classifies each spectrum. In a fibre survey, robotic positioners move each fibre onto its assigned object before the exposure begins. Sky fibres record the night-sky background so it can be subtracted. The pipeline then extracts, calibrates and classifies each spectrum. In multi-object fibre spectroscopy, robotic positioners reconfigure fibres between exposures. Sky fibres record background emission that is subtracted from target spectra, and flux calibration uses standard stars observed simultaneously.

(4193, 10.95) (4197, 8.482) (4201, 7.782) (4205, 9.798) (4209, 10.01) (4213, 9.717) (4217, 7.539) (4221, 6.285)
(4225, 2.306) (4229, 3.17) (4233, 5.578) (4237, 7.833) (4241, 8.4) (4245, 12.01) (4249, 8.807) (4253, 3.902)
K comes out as 3.3 A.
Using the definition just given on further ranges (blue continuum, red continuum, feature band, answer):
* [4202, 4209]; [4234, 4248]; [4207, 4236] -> 9.2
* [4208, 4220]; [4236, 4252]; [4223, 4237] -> 7.3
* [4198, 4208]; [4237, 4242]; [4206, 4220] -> -0.4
